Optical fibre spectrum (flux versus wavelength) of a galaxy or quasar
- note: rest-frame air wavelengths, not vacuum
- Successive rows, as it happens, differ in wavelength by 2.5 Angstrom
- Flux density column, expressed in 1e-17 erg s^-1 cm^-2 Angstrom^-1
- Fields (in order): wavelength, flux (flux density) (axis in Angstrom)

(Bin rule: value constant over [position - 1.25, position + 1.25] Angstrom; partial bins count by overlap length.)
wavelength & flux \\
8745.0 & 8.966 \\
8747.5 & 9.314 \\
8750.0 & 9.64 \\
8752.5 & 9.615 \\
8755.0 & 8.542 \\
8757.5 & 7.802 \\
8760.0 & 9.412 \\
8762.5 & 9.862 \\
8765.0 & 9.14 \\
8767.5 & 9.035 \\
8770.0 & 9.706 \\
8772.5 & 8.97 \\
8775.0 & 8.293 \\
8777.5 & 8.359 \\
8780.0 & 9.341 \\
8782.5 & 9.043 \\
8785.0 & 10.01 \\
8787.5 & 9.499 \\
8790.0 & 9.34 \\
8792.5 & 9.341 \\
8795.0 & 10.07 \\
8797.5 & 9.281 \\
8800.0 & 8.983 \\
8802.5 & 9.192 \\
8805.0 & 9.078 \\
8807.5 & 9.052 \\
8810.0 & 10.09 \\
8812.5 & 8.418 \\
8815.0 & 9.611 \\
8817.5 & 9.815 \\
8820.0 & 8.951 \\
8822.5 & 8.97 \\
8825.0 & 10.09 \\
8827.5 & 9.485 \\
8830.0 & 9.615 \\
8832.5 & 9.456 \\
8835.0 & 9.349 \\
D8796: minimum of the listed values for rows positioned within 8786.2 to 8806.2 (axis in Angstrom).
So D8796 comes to 8.983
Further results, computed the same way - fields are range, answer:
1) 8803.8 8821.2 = 8.418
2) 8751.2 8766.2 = 7.802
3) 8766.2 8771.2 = 9.035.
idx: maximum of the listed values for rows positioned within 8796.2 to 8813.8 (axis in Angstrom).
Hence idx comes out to 10.09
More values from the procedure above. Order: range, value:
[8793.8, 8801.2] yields 10.07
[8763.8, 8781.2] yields 9.706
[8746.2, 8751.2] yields 9.64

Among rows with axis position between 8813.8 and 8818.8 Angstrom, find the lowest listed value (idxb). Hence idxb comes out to 9.611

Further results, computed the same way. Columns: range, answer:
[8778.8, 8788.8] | 9.043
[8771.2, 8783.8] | 8.293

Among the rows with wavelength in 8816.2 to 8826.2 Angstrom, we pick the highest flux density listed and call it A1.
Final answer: 10.09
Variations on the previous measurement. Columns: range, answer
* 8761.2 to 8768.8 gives 9.862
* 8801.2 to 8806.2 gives 9.192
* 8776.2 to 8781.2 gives 9.341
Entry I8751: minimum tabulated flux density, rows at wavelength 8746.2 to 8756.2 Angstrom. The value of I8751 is 8.542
